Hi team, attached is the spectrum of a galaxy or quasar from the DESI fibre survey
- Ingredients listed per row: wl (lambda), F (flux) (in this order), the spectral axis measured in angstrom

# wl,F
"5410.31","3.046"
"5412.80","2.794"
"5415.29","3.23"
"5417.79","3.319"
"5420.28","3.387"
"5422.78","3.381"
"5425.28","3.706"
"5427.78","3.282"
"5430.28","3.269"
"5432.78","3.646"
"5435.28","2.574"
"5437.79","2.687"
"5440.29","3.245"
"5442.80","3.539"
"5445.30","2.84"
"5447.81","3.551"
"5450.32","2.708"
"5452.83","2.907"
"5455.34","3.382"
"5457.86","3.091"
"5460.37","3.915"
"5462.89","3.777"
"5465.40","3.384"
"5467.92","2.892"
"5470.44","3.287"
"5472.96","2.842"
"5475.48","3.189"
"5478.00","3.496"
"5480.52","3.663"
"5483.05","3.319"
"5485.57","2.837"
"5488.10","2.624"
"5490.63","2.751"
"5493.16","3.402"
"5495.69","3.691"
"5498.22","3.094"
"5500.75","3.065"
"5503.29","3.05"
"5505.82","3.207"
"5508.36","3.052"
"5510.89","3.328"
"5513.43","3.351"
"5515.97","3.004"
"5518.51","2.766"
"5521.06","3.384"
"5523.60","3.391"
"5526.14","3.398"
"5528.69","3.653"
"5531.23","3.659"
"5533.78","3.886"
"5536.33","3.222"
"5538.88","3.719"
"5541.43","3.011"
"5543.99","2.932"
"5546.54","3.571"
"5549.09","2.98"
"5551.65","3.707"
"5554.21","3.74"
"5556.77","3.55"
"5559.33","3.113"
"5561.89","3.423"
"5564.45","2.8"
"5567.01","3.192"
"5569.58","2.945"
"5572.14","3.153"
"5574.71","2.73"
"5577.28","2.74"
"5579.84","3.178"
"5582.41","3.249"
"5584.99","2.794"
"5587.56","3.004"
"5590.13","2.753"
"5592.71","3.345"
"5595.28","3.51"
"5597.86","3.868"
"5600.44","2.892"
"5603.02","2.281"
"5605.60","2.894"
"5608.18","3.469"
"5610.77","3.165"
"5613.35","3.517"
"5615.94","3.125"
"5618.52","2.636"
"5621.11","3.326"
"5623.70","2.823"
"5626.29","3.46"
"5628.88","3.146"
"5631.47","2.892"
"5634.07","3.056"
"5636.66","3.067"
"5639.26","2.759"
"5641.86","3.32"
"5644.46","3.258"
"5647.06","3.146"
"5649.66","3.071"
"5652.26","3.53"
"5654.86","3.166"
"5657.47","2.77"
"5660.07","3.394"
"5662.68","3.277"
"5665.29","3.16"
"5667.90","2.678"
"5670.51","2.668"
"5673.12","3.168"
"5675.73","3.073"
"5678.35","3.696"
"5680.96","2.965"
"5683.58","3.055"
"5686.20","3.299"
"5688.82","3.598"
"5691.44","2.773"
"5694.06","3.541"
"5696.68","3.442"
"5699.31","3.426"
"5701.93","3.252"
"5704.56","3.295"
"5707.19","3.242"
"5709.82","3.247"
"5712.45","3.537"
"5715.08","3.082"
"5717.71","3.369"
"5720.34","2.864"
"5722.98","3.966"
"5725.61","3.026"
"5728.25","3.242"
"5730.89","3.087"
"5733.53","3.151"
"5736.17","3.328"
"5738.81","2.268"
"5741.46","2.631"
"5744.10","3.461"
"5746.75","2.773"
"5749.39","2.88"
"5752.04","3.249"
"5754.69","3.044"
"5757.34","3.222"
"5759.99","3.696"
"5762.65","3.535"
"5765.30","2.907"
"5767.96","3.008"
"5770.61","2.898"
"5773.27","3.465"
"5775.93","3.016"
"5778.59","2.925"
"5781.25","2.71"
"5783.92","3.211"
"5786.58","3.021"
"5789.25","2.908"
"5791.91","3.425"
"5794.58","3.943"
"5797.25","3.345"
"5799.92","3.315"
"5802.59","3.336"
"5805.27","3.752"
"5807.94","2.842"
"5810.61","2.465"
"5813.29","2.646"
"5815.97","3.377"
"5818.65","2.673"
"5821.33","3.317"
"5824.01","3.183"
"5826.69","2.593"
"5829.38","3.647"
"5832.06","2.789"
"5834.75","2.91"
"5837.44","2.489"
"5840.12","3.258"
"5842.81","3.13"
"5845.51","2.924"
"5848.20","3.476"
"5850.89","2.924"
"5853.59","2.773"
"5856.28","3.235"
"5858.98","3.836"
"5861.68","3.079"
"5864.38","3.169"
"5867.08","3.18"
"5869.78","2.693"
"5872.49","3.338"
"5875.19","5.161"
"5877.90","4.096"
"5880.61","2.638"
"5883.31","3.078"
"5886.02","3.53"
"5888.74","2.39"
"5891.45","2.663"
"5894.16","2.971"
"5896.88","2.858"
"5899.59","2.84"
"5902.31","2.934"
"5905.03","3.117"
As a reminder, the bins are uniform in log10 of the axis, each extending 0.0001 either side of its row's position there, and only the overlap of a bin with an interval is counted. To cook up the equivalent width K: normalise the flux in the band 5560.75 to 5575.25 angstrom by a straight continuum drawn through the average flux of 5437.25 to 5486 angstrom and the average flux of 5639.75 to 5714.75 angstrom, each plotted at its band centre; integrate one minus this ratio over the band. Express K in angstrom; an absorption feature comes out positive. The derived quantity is 0.78 angstrom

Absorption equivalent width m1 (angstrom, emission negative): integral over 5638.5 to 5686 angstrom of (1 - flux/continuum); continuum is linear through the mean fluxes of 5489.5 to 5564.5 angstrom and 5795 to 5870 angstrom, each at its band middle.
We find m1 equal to 1.3 angstrom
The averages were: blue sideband 3.31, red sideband 3.1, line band 3.13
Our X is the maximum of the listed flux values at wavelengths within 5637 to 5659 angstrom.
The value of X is 3.53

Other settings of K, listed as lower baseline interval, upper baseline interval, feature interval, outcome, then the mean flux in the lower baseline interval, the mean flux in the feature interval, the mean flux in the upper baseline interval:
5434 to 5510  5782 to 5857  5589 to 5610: 0.1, 3.17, 3.13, 3.1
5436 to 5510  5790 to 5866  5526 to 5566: -2.8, 3.19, 3.4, 3.14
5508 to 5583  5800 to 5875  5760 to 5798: -0.5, 3.26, 3.18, 3.11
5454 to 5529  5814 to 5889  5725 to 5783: 2.3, 3.24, 3.07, 3.18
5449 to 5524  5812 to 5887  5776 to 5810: -0.2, 3.19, 3.2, 3.18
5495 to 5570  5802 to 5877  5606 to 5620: 0.4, 3.3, 3.17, 3.15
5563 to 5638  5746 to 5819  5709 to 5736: -1.3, 3.07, 3.26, 3.14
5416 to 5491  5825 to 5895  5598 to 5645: 1.7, 3.22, 3.08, 3.15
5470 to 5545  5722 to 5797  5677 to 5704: -1.1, 3.24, 3.3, 3.14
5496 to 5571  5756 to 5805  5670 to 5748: 1.3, 3.29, 3.19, 3.23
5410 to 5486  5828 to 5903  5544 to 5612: 1.2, 3.24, 3.15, 3.14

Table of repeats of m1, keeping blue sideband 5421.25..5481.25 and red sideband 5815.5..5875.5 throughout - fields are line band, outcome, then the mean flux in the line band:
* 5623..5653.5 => 0.7 angstrom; 3.13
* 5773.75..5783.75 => 0.6 angstrom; 2.97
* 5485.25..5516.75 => 1.2 angstrom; 3.12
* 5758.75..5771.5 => -0.2 angstrom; 3.22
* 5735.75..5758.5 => 1.5 angstrom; 2.97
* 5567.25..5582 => 1.1 angstrom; 2.98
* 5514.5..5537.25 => -1.0 angstrom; 3.38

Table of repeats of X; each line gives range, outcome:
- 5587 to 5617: 3.868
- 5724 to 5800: 3.943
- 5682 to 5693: 3.598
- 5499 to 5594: 3.886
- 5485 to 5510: 3.691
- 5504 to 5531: 3.653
